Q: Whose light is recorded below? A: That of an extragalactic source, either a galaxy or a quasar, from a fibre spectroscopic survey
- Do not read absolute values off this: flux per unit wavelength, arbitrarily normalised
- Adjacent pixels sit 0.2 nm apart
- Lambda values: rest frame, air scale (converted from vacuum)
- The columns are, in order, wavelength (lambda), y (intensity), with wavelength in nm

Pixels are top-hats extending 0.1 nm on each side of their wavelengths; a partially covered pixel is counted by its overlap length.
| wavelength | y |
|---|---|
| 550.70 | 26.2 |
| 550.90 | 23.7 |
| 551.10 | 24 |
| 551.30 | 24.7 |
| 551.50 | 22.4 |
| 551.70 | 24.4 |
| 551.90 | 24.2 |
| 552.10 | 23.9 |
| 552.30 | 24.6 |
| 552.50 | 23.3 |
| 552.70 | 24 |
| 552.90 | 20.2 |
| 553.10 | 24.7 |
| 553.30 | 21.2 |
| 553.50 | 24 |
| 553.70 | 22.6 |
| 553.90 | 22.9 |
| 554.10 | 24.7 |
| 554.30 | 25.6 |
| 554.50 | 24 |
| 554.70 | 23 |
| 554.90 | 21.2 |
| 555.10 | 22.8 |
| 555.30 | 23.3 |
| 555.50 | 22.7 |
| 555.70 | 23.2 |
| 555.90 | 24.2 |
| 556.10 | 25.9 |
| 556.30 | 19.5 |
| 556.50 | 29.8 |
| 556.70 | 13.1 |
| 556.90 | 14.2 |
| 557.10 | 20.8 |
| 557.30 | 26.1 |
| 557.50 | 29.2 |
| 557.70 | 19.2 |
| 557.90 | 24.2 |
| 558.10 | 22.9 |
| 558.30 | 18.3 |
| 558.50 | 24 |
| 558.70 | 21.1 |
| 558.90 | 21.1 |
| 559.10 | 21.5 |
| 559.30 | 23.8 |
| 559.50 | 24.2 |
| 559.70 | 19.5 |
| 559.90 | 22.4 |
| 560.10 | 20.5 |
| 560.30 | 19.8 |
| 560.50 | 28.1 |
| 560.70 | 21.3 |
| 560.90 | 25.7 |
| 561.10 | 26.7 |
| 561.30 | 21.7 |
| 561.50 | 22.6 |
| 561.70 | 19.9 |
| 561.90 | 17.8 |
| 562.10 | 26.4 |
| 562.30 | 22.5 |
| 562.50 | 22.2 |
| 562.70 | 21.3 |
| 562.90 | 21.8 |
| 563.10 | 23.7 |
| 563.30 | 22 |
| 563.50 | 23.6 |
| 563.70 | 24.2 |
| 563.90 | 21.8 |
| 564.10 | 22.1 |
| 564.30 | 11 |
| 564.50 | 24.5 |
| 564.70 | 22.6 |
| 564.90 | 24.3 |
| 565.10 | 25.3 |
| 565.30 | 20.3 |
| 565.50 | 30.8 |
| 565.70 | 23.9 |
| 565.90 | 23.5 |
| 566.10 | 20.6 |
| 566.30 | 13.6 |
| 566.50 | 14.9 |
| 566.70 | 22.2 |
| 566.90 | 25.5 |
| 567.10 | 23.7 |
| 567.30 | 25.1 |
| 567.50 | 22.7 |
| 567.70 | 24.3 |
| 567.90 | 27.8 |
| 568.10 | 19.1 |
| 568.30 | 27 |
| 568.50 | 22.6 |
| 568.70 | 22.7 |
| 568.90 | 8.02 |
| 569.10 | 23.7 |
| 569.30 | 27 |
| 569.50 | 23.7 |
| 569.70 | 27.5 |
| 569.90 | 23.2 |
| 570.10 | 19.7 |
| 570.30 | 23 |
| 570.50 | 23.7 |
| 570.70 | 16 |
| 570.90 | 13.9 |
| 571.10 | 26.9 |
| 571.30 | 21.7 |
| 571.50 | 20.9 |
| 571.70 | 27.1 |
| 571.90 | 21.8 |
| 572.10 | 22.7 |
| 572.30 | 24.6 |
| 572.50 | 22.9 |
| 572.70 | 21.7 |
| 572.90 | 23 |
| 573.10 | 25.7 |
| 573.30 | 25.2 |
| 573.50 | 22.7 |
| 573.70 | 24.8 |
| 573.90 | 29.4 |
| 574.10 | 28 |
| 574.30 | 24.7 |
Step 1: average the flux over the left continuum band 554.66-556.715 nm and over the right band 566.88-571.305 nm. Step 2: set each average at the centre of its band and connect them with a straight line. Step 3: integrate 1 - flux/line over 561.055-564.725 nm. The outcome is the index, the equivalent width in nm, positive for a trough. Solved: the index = 0.13 nm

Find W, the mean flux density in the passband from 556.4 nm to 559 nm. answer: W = 21.8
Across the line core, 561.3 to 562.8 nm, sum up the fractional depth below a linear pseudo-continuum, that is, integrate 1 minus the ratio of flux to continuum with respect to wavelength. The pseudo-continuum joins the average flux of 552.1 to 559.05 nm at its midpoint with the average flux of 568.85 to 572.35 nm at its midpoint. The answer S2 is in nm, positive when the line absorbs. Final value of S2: 0.04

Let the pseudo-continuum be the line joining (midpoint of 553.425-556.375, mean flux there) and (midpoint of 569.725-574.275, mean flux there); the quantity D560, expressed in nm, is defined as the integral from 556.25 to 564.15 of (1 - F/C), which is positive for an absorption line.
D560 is 0.34 nm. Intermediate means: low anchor 23.3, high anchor 23.2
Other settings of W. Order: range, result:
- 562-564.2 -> 22.9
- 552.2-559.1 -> 22.7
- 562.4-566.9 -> 21.9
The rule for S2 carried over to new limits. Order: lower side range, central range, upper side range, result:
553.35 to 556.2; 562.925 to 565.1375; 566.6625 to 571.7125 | 0.071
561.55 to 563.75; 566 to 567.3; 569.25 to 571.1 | 0.100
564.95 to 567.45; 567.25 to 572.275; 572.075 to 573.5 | 0.140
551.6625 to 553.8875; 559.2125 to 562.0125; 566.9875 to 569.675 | 0.088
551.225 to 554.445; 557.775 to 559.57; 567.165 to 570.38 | 0.083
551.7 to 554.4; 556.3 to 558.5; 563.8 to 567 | 0.108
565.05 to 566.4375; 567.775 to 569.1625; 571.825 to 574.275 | 0.090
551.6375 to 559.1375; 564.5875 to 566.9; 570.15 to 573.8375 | 0.058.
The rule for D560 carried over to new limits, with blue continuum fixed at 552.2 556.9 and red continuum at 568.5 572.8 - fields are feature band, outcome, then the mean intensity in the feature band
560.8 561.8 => -0.04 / 23.3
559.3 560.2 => 0.03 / 21.9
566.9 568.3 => -0.12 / 24.1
